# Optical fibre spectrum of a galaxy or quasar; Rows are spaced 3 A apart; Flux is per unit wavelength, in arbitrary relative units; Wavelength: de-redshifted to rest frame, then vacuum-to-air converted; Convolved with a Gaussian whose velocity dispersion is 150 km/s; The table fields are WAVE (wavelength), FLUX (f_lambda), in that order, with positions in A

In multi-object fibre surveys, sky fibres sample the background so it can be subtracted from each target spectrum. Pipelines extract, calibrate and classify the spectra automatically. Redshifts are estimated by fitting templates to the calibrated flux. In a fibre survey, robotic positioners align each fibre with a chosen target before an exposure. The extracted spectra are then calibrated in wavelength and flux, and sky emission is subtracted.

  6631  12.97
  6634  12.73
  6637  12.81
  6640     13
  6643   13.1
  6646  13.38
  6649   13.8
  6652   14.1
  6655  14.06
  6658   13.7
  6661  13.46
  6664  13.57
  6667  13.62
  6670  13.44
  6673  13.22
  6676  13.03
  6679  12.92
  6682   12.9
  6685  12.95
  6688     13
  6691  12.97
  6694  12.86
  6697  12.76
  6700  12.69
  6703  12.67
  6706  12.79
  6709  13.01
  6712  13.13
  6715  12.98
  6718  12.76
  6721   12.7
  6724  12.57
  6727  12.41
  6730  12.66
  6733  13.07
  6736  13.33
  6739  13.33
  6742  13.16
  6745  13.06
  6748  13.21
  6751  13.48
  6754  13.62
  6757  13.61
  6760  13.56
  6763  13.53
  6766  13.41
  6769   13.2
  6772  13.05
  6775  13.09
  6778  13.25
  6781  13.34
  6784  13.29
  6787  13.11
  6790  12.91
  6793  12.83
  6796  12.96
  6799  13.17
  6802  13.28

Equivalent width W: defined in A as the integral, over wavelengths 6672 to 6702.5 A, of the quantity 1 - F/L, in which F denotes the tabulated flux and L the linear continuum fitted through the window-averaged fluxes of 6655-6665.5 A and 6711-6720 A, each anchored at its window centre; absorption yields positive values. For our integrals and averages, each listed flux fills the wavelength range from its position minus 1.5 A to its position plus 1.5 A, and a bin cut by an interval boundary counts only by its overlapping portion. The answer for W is 0.9 A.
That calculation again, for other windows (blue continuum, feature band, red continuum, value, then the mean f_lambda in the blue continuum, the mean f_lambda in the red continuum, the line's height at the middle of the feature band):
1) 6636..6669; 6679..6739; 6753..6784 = 2.56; 13.5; 13.4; 13.4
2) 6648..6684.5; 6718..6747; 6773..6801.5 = 0.77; 13.5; 13.1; 13.3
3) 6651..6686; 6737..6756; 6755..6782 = 0.06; 13.4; 13.3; 13.4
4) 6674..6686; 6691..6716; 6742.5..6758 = 0.45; 13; 13.4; 13.1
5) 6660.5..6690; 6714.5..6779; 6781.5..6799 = -0.16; 13.2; 13.1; 13.1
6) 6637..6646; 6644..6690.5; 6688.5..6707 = -1.62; 13.1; 12.8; 12.9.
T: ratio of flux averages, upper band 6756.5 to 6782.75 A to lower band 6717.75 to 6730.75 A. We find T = 1.06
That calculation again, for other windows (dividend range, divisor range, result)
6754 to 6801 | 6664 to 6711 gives 1.02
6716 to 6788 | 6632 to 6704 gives 1.00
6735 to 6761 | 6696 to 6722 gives 1.04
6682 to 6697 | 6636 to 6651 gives 0.97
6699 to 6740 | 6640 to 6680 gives 0.95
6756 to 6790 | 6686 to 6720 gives 1.03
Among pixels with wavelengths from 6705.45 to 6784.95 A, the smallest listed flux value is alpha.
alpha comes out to 12.41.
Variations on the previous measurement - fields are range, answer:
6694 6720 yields 12.67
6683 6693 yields 12.95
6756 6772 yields 13.05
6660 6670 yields 13.44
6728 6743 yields 12.66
